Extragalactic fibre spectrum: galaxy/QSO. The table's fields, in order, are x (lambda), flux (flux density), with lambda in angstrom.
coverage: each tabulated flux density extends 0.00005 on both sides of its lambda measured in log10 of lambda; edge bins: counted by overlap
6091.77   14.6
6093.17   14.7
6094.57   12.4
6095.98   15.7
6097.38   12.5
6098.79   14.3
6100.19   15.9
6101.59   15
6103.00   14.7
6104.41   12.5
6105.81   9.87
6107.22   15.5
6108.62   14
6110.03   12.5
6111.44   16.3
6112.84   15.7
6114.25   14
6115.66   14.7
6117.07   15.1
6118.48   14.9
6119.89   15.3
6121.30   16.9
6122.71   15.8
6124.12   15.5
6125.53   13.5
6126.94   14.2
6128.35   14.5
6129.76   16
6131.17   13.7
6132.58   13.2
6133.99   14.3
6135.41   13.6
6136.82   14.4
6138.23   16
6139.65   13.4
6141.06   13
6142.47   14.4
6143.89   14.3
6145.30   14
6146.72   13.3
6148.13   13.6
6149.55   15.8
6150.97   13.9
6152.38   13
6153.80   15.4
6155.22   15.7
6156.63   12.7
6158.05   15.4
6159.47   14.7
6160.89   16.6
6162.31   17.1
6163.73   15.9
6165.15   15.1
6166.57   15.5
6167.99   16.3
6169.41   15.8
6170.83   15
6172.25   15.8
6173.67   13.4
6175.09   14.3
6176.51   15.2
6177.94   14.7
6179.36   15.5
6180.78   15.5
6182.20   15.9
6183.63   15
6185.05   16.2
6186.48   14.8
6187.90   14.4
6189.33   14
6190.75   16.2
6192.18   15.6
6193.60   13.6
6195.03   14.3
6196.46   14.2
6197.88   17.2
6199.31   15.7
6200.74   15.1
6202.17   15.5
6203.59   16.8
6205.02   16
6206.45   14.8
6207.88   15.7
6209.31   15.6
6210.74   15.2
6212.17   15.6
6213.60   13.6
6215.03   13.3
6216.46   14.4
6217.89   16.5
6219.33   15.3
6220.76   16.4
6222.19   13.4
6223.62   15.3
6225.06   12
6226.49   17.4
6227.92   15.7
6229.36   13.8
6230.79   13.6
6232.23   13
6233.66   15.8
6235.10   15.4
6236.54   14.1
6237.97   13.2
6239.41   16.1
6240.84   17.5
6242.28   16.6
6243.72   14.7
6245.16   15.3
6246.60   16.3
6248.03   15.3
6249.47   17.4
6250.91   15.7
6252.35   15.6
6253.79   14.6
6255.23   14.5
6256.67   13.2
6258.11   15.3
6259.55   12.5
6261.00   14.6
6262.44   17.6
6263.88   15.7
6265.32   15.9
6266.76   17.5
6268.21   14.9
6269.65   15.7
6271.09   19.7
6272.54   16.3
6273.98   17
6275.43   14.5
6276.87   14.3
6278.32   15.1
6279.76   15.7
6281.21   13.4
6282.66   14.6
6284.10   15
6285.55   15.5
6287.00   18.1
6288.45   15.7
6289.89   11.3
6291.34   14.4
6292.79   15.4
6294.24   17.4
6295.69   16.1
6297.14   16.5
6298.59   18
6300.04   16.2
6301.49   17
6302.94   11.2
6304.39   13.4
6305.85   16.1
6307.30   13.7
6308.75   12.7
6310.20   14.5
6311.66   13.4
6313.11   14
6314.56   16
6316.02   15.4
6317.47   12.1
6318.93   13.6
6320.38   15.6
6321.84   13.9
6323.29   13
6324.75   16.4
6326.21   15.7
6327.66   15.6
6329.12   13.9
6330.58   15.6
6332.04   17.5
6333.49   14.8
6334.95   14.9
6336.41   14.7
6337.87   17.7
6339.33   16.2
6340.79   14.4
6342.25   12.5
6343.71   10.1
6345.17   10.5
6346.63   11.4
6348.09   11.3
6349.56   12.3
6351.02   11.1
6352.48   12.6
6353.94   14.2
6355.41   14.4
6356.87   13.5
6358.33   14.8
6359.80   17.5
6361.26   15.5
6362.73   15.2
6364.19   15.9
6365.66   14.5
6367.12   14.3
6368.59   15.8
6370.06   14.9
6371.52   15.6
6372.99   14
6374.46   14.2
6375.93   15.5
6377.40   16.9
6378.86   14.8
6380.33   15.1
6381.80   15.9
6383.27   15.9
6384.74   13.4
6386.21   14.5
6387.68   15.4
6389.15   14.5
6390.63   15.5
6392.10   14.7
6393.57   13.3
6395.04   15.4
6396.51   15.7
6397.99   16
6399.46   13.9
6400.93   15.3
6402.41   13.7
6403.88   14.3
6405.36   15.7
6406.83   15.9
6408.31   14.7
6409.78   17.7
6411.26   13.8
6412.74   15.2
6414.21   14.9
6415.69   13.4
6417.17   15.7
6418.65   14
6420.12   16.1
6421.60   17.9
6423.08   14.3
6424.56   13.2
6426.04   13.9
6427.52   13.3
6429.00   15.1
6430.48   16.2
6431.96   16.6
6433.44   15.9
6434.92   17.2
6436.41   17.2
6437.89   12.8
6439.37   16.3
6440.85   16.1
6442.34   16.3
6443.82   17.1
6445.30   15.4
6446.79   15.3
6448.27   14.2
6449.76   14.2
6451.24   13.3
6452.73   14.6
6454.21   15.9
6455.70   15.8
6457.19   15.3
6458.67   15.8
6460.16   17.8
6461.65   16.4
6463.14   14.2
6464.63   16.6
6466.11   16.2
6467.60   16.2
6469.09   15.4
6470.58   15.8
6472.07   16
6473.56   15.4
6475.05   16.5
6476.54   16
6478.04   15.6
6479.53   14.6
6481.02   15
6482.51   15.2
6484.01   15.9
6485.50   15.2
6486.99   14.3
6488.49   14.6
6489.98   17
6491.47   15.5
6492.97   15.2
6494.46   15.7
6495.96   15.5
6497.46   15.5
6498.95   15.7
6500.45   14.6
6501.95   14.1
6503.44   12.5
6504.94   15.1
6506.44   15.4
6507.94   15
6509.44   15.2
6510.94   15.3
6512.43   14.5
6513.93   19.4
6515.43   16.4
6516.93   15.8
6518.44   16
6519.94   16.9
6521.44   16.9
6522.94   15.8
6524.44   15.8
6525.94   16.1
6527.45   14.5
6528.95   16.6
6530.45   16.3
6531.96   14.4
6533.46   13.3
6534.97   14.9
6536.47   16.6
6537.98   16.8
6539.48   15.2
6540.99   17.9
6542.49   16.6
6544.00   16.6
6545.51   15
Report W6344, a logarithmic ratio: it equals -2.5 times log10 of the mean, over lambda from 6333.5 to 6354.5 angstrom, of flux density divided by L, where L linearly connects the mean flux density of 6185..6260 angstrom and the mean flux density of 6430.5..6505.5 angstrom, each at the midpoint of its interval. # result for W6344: 0.16 mag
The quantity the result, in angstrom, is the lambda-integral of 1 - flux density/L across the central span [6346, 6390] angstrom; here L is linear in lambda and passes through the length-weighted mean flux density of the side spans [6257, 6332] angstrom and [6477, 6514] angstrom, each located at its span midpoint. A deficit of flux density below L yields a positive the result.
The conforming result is 1.93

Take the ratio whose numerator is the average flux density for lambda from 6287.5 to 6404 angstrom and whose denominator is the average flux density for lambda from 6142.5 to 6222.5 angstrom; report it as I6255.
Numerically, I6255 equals 0.97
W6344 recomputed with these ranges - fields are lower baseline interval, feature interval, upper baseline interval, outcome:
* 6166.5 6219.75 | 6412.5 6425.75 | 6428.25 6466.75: 0.050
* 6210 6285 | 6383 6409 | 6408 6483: 0.038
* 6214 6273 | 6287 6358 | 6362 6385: 0.061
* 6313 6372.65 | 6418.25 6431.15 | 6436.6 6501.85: 0.013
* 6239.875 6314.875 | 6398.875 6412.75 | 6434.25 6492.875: 0.035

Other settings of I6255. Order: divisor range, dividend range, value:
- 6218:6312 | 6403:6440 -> 1.00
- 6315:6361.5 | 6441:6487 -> 1.10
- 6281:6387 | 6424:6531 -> 1.06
